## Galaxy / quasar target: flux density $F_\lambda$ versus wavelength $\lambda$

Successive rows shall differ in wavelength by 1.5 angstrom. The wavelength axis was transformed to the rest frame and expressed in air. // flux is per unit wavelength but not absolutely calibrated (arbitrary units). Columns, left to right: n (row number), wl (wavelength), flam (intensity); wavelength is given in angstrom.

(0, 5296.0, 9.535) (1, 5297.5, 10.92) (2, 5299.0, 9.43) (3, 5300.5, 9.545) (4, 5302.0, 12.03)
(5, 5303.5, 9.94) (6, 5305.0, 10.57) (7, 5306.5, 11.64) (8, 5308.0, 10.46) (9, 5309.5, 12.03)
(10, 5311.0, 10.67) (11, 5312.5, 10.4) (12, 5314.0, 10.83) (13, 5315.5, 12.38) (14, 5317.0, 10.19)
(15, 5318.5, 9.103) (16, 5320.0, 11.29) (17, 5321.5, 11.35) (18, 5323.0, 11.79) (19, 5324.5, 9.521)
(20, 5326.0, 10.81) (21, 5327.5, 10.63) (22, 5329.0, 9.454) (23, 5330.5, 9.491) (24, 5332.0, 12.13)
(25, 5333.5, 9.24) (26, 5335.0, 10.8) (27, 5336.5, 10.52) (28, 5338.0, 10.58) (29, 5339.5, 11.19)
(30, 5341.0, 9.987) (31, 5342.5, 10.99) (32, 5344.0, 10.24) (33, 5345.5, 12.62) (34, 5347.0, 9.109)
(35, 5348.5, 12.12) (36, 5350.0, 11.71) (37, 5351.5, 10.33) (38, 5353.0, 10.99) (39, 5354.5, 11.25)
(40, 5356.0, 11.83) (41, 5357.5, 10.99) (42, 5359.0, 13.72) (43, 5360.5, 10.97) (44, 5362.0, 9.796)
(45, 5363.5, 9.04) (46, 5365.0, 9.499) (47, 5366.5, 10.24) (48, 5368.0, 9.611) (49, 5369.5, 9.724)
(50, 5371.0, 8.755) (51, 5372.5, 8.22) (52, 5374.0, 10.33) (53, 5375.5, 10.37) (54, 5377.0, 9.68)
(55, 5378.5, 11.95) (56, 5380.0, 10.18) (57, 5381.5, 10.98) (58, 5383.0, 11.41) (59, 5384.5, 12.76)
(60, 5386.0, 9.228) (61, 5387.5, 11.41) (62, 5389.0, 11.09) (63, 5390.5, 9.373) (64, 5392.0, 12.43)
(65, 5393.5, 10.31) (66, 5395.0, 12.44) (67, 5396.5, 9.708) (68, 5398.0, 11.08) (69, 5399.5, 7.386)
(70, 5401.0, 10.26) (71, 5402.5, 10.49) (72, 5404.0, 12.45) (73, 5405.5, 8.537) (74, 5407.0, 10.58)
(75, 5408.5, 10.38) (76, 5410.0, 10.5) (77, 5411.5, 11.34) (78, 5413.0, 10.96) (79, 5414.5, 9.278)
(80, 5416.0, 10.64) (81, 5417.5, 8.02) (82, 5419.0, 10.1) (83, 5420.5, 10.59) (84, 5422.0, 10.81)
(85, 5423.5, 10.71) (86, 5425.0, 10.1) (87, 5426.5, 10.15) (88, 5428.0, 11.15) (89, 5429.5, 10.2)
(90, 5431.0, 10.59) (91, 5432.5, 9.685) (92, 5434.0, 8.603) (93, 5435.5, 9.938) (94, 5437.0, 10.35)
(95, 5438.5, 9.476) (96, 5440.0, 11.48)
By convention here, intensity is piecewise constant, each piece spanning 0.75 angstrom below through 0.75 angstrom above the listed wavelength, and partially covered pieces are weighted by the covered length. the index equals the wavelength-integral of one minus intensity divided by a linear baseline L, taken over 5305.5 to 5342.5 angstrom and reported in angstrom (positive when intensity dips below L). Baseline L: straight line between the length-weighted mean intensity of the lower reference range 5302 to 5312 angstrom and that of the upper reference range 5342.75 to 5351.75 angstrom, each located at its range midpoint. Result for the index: 1.0 angstrom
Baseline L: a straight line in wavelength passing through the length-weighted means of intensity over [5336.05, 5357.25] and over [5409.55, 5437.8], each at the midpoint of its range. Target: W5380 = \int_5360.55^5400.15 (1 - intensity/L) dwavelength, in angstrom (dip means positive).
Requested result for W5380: 1.2 angstrom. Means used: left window 11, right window 10.2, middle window 10.3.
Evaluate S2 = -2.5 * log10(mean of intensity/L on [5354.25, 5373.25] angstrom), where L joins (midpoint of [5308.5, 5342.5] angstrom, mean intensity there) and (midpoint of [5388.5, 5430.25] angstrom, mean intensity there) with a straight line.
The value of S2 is 0.03 mag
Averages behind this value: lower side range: 10.7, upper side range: 10.4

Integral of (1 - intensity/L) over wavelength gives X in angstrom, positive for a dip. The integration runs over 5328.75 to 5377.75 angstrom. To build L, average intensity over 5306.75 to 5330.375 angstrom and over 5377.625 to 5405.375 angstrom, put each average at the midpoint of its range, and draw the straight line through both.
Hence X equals 1.2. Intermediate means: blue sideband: 10.7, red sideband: 10.8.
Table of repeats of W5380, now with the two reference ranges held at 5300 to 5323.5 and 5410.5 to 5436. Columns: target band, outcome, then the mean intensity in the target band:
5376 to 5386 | -0.5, 11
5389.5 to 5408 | -0.2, 10.4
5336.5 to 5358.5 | -0.7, 11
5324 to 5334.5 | 0.6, 10.2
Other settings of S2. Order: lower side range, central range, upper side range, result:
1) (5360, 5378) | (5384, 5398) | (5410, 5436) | -0.110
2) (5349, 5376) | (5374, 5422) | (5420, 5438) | -0.020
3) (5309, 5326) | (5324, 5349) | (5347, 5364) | 0.043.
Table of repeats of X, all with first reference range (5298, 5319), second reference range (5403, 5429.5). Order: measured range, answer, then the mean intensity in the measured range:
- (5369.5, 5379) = 0.6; 9.82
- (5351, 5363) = -0.8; 11.2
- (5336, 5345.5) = -0.1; 10.7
